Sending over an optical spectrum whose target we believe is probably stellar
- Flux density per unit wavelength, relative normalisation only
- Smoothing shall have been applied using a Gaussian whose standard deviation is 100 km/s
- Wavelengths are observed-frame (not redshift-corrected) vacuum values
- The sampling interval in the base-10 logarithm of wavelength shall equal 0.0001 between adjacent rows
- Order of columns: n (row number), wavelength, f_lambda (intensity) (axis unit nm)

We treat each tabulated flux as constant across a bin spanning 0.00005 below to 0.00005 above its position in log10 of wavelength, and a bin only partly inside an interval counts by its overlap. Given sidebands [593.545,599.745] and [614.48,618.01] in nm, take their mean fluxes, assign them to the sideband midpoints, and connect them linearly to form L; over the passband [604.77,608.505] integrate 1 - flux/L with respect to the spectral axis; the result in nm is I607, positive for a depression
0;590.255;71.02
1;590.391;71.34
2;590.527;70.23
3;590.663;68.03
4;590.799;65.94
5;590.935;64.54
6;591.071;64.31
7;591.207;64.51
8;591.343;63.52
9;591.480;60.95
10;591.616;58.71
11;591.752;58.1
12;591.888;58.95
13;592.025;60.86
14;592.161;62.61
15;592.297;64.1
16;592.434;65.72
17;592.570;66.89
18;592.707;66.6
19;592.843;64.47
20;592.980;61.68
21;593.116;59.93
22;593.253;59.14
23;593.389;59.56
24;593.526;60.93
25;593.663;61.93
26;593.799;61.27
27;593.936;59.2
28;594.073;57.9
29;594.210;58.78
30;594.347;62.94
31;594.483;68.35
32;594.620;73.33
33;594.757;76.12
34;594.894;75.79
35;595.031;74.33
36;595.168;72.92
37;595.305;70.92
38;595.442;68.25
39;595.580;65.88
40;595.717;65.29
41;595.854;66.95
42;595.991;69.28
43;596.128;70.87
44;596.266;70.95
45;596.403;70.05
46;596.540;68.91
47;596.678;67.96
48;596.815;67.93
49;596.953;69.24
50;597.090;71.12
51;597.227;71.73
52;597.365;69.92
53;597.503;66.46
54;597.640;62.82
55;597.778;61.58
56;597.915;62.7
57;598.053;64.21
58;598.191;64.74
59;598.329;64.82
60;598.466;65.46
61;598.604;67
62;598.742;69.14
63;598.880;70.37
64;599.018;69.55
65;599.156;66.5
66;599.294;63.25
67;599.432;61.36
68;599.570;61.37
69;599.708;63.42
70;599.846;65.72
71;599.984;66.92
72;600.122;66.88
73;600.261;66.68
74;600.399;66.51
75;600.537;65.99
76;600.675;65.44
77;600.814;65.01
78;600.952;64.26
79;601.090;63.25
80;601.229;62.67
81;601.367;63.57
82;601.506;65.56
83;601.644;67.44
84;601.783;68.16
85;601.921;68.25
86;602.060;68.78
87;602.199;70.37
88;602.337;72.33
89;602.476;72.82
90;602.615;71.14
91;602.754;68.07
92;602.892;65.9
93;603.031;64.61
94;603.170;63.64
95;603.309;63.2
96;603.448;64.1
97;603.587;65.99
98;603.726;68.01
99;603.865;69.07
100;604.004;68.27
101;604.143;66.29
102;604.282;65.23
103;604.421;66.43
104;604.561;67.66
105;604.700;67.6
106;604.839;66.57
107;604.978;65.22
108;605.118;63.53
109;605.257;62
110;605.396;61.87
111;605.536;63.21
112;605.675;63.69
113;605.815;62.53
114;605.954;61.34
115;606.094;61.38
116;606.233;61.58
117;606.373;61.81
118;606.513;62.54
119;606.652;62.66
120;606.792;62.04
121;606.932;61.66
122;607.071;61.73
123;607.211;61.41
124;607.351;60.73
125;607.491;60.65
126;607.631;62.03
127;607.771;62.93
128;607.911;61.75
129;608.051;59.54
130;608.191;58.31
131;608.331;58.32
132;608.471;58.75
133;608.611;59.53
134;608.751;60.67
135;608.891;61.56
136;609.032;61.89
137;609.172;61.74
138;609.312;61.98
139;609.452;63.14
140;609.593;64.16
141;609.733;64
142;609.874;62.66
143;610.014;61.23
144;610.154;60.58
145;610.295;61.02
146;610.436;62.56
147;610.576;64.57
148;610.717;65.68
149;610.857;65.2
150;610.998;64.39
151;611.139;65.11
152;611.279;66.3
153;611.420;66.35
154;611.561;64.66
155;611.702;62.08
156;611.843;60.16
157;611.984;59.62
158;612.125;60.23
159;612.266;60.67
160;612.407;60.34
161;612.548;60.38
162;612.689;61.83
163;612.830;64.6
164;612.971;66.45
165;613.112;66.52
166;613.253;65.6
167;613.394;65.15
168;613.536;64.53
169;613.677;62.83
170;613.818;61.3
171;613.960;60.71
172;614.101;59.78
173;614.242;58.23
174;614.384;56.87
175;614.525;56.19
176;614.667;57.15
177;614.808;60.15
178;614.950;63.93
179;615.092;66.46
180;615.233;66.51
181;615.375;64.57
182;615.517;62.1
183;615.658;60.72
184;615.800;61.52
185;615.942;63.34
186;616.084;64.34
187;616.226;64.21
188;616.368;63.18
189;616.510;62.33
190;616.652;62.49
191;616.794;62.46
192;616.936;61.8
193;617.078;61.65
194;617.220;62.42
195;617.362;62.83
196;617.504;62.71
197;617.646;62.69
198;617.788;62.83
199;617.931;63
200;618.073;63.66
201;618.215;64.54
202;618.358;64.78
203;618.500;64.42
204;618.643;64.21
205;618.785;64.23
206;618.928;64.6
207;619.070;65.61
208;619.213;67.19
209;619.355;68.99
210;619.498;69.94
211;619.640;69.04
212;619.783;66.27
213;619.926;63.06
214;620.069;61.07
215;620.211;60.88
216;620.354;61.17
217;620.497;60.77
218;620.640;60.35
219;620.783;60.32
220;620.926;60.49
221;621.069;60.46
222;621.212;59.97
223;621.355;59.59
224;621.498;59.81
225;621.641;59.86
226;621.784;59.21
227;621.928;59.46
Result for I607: 0.16 nm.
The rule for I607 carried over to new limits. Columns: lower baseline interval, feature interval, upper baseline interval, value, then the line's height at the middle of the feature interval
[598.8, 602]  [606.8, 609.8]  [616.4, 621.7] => 0.15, 64.5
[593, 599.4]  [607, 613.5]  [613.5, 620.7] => 0.18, 64.1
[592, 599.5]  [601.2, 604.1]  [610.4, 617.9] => -0.11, 64.9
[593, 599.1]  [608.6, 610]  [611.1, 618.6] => 0.04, 63.8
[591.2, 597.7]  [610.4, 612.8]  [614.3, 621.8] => 0.02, 63.5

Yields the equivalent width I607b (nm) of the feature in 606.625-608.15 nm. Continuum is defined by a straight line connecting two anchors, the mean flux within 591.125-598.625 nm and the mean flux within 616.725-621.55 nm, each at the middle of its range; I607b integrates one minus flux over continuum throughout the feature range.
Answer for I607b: 0.07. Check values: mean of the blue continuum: 65.5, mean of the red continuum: 63.2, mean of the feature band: 61.4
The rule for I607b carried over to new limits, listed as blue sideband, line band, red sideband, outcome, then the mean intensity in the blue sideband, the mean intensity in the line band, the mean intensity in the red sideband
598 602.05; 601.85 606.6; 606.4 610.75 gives -0.15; 65.7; 65.7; 61.6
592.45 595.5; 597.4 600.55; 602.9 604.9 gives 0.02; 65.5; 65.4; 66.2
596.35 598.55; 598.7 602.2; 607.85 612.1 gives -0.01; 66.8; 65.9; 62.2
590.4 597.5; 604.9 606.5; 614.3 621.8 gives 0.04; 65.9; 62.6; 62.7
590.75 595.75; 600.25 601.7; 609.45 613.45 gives -0.02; 64.5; 65.1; 63.3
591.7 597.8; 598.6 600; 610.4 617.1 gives -0.01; 66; 65.8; 62.7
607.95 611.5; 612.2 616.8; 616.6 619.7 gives 0.08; 62.4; 62.3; 64.4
